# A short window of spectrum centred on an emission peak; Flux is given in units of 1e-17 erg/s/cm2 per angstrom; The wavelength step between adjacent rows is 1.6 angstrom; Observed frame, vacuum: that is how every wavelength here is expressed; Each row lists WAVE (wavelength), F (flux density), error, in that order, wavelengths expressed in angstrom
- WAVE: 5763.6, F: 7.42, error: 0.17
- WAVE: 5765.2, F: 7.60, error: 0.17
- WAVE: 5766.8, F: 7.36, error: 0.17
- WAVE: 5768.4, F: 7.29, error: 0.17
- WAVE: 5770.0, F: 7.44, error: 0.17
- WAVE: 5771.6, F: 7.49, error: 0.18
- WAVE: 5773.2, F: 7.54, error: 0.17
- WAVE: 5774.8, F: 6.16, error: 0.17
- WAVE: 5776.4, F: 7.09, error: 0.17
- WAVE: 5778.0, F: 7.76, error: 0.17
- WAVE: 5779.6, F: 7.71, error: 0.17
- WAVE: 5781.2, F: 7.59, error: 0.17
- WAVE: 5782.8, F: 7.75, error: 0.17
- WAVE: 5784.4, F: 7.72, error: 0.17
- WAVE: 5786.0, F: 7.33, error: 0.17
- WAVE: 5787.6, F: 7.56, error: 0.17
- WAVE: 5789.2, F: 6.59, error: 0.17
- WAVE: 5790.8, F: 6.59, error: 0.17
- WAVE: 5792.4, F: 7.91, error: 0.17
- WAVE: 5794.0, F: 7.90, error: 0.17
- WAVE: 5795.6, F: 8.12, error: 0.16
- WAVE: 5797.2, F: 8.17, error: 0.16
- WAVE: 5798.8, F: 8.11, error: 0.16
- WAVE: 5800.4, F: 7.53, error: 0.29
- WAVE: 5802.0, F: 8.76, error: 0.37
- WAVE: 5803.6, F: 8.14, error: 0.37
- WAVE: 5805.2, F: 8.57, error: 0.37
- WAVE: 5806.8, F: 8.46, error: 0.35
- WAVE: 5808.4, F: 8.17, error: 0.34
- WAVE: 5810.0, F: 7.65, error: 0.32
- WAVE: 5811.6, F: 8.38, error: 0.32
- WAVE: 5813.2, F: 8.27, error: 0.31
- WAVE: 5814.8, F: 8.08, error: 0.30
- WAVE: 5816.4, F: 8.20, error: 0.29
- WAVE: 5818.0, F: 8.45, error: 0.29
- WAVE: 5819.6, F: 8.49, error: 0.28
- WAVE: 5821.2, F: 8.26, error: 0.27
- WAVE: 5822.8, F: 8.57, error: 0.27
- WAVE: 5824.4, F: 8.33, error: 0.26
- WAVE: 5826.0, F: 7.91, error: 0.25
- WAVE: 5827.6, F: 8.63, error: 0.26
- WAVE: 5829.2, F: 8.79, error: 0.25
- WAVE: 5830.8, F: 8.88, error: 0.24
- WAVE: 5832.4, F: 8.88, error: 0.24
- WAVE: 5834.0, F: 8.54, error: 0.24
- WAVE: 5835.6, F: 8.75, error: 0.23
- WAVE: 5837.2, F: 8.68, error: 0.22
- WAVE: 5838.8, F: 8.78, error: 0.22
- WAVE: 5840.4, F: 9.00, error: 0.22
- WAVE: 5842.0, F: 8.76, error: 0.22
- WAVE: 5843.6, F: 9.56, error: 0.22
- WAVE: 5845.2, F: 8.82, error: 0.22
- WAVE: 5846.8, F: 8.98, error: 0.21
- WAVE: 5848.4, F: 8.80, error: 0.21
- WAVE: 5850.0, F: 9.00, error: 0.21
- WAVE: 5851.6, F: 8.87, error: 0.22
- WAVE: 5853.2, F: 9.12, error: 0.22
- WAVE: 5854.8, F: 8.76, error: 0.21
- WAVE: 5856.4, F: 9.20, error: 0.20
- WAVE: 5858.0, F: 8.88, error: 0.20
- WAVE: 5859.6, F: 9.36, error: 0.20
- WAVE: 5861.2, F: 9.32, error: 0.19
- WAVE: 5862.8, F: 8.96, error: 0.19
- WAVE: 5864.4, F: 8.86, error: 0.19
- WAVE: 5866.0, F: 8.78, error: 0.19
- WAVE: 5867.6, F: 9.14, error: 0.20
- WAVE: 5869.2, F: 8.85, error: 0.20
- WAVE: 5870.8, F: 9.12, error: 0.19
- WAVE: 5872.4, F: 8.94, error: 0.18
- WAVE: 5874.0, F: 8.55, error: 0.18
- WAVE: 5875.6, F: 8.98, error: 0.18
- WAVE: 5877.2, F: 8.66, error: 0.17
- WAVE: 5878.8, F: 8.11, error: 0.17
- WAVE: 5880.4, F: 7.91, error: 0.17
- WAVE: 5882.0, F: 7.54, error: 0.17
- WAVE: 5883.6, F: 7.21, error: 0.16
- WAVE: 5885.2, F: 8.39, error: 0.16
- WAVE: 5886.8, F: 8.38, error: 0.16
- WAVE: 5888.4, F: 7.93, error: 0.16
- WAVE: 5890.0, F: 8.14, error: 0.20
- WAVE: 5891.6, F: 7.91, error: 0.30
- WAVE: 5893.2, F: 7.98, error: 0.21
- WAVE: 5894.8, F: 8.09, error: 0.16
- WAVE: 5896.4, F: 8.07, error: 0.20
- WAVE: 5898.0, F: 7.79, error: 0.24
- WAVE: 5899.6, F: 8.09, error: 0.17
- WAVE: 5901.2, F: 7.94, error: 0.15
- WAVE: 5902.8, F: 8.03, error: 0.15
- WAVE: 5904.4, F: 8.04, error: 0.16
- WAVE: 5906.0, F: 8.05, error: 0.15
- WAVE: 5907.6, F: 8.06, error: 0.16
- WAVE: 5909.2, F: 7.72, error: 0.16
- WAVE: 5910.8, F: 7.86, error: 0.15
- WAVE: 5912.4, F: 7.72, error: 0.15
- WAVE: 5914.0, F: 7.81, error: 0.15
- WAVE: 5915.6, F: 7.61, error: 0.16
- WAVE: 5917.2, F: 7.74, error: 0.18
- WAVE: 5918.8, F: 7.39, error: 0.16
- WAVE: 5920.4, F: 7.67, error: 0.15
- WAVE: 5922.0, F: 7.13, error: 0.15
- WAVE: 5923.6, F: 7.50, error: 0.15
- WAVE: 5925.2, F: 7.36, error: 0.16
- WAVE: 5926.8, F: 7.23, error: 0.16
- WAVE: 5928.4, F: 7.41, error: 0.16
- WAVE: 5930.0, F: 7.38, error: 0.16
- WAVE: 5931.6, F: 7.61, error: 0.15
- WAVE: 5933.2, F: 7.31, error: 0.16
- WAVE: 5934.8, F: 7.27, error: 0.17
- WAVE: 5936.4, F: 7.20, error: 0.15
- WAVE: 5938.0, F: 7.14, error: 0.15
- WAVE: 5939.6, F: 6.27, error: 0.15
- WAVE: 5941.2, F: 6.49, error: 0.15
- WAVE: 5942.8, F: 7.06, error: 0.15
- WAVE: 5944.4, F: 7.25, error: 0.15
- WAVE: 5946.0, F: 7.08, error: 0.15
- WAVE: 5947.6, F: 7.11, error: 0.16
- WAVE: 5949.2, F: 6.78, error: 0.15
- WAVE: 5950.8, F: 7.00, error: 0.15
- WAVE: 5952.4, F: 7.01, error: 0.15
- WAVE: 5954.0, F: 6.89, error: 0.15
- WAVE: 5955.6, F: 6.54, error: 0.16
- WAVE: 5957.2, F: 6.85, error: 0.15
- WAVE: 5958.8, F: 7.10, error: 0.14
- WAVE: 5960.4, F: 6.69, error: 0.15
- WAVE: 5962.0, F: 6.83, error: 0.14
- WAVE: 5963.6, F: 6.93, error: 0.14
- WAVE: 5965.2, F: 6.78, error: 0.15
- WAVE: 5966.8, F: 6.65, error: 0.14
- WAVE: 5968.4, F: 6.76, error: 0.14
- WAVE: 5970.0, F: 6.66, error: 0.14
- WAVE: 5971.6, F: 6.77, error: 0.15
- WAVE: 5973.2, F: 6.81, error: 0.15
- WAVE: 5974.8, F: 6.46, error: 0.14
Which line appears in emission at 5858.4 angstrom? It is C III] 1909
